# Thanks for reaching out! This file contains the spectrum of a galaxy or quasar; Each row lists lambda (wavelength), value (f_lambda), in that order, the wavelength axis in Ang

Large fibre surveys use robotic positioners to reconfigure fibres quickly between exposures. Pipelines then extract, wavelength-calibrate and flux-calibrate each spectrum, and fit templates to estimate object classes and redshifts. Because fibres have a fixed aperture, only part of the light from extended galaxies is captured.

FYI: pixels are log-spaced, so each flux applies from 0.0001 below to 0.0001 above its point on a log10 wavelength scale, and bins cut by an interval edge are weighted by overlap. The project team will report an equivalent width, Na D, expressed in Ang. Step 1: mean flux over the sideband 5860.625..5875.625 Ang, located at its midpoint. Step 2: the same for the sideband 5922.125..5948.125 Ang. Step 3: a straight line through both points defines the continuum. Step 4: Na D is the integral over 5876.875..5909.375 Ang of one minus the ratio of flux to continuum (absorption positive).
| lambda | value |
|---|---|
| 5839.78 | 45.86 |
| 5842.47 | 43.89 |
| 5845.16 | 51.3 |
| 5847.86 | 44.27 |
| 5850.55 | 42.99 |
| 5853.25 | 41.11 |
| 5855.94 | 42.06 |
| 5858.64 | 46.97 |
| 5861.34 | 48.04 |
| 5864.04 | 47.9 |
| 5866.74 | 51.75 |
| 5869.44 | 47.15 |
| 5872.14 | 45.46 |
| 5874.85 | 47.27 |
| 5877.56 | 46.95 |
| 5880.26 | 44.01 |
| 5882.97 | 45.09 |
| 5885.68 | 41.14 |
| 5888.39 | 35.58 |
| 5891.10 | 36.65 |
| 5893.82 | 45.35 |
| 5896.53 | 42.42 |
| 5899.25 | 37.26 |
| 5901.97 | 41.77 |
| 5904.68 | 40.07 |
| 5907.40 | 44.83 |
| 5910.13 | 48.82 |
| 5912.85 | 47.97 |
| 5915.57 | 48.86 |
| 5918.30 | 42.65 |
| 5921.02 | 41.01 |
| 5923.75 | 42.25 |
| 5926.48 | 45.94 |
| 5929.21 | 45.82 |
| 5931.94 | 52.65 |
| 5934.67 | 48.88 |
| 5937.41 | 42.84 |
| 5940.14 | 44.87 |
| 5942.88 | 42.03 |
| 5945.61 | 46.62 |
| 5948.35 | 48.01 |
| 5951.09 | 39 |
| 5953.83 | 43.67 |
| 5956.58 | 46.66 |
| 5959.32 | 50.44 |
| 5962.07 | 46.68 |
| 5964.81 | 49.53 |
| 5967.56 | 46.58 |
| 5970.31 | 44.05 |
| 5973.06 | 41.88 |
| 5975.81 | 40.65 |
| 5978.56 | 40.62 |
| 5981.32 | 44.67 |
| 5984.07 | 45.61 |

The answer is 3.7 Ang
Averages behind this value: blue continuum 48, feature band 41.8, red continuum 45.8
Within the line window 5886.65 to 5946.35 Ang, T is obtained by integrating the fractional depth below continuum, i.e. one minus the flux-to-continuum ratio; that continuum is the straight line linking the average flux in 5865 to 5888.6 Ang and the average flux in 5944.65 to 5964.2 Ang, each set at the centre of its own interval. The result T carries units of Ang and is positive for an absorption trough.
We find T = 2.48 Ang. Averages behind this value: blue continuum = 45.4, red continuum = 46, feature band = 43.8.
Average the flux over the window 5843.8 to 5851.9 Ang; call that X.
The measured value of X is 46.1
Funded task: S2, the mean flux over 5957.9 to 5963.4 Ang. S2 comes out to 48.5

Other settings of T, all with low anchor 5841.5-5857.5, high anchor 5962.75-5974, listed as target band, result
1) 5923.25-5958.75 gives -0.1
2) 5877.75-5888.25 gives 0.4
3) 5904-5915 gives -0.2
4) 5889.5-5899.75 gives 1.0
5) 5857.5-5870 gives -1.1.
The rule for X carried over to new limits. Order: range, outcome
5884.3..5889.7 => 38.4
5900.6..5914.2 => 44.7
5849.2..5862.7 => 44.2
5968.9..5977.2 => 42.2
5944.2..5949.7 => 47.3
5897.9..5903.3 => 39.5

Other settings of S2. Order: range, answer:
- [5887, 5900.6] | 39.5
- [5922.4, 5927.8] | 44.1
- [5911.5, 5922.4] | 45.1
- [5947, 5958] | 44.3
